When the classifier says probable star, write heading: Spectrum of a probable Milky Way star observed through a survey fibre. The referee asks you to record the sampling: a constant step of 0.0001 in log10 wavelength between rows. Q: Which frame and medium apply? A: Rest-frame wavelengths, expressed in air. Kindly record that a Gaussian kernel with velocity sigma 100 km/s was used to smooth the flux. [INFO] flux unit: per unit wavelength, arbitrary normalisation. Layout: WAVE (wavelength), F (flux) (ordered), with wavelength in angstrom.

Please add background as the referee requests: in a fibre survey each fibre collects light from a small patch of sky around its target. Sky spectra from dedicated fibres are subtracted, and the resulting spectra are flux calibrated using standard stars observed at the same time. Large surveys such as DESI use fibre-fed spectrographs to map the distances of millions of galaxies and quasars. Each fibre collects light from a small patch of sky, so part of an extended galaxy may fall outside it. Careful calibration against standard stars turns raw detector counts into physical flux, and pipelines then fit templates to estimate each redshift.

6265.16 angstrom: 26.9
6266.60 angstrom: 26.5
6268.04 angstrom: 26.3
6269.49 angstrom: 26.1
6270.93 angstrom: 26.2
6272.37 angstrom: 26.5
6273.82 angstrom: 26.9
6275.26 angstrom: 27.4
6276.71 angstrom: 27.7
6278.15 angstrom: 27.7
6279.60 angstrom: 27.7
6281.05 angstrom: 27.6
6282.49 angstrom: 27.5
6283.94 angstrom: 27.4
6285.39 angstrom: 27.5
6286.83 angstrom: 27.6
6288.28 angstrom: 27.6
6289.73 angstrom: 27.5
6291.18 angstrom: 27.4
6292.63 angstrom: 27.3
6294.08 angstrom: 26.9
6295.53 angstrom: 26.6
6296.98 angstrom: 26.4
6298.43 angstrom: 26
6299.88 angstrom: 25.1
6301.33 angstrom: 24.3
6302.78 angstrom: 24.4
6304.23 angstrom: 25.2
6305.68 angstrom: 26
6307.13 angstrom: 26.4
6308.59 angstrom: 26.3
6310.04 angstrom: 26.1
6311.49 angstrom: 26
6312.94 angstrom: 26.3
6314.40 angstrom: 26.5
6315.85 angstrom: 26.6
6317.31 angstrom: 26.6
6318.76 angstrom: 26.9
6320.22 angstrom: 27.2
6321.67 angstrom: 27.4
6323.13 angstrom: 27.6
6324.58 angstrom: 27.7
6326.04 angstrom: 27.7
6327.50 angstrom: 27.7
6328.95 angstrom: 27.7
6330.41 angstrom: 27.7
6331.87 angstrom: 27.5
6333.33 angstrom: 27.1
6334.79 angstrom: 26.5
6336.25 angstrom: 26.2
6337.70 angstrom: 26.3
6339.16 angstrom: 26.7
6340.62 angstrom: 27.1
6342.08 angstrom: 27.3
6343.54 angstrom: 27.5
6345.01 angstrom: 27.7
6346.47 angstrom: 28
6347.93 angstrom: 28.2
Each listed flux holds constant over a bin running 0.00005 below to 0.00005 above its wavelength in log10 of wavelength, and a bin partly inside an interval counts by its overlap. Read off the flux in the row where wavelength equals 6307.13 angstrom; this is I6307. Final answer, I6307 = 26.4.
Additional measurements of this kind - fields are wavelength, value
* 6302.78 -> 24.4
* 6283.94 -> 27.4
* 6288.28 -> 27.6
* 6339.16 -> 26.7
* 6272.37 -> 26.5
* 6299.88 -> 25.1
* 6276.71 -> 27.7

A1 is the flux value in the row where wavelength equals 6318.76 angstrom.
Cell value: 26.9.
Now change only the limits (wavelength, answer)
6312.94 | 26.3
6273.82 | 26.9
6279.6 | 27.7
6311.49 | 26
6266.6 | 26.5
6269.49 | 26.1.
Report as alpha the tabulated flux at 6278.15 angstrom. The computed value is 27.7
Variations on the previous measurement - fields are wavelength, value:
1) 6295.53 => 26.6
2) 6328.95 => 27.7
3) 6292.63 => 27.3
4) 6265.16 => 26.9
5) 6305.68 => 26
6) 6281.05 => 27.6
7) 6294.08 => 26.9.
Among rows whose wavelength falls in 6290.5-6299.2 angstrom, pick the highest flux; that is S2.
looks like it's 27.4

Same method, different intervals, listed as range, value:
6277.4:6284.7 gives 27.7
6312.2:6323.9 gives 27.6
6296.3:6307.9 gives 26.4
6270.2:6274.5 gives 26.9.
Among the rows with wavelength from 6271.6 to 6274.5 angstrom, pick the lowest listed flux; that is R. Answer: 26.5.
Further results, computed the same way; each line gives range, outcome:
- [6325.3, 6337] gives 26.2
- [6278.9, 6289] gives 27.4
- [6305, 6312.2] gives 26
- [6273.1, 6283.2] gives 26.9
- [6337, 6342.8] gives 26.3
